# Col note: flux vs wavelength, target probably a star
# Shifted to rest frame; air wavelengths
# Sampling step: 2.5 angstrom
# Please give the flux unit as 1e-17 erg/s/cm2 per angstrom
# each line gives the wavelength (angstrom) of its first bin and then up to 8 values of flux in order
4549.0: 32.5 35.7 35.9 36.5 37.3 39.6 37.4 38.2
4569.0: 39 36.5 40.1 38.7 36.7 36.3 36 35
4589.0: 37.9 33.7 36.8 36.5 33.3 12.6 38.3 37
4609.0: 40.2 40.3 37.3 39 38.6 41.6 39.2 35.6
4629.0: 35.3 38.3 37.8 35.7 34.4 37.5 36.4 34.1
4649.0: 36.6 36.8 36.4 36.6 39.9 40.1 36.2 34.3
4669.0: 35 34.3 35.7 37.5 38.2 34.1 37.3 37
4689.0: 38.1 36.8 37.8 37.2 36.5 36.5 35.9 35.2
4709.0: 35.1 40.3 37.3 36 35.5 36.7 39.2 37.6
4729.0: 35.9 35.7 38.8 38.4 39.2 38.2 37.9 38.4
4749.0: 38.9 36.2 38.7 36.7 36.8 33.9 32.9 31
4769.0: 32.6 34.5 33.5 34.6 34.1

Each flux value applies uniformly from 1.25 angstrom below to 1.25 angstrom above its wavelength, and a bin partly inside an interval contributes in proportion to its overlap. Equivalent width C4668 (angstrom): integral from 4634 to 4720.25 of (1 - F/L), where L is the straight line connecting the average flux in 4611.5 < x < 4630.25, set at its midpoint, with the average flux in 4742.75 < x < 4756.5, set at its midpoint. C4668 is 3.5 angstrom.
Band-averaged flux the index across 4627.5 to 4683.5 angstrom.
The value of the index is 36.4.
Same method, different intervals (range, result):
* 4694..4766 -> 36.9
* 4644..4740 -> 36.8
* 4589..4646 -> 36.2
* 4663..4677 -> 35.4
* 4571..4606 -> 34.9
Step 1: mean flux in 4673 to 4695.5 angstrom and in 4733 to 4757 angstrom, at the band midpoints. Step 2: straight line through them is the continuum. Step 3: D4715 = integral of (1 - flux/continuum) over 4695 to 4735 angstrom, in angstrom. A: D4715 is 0.8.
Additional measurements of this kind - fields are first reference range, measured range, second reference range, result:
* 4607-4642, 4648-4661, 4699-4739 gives 0.1 angstrom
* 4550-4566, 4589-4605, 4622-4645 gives 2.0 angstrom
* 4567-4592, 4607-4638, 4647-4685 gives -1.1 angstrom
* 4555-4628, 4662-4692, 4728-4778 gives 0.1 angstrom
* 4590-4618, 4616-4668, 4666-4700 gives -2.0 angstrom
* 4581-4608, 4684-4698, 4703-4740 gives -0.4 angstrom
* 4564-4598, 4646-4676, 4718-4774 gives 0.3 angstrom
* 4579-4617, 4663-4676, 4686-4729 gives 0.4 angstrom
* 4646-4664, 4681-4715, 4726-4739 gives 0.5 angstrom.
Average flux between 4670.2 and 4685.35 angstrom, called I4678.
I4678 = 36.2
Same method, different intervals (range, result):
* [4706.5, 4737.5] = 37.1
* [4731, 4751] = 38.2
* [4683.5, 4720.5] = 36.8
